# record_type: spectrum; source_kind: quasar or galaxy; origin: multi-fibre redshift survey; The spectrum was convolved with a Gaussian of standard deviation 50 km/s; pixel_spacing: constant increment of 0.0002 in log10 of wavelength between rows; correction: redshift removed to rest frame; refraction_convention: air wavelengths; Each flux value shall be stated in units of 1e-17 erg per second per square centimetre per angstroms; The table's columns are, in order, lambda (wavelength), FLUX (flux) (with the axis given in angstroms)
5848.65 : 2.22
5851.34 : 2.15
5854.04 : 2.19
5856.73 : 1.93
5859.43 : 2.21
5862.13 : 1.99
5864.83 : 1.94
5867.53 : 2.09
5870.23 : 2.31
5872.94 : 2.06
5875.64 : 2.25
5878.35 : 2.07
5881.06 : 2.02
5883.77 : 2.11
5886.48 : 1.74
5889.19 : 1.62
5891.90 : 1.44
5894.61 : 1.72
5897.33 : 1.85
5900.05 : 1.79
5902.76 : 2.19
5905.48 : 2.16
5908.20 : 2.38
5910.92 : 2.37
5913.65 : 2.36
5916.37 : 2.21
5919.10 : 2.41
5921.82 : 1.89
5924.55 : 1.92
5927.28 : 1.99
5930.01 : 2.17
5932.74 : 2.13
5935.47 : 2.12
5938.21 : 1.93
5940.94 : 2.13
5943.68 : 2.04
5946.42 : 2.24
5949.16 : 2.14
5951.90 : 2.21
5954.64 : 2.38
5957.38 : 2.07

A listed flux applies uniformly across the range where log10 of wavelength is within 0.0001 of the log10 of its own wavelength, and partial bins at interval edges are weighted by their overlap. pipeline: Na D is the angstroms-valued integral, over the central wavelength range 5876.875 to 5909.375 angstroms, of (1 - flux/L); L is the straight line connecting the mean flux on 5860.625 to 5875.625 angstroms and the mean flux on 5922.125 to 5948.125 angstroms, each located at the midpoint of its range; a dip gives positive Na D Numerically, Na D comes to 2.5 angstroms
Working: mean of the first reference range 2.1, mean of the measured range 1.92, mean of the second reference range 2.07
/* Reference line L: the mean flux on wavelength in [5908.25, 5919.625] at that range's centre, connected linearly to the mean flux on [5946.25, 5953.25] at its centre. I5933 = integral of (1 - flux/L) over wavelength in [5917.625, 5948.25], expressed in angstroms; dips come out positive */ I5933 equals 2.3 angstroms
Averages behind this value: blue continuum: 2.34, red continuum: 2.19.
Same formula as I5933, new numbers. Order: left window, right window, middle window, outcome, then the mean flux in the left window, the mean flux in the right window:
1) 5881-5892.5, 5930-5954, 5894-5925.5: -3.08 angstroms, 1.78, 2.13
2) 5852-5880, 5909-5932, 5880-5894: 2.31 angstroms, 2.1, 2.17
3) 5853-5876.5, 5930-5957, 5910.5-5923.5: -0.61 angstroms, 2.1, 2.15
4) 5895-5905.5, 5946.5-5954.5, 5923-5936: 0.29 angstroms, 1.95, 2.22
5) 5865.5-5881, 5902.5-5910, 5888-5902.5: 3.24 angstroms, 2.13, 2.26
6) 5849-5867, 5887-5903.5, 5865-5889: -1.74 angstroms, 2.08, 1.75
